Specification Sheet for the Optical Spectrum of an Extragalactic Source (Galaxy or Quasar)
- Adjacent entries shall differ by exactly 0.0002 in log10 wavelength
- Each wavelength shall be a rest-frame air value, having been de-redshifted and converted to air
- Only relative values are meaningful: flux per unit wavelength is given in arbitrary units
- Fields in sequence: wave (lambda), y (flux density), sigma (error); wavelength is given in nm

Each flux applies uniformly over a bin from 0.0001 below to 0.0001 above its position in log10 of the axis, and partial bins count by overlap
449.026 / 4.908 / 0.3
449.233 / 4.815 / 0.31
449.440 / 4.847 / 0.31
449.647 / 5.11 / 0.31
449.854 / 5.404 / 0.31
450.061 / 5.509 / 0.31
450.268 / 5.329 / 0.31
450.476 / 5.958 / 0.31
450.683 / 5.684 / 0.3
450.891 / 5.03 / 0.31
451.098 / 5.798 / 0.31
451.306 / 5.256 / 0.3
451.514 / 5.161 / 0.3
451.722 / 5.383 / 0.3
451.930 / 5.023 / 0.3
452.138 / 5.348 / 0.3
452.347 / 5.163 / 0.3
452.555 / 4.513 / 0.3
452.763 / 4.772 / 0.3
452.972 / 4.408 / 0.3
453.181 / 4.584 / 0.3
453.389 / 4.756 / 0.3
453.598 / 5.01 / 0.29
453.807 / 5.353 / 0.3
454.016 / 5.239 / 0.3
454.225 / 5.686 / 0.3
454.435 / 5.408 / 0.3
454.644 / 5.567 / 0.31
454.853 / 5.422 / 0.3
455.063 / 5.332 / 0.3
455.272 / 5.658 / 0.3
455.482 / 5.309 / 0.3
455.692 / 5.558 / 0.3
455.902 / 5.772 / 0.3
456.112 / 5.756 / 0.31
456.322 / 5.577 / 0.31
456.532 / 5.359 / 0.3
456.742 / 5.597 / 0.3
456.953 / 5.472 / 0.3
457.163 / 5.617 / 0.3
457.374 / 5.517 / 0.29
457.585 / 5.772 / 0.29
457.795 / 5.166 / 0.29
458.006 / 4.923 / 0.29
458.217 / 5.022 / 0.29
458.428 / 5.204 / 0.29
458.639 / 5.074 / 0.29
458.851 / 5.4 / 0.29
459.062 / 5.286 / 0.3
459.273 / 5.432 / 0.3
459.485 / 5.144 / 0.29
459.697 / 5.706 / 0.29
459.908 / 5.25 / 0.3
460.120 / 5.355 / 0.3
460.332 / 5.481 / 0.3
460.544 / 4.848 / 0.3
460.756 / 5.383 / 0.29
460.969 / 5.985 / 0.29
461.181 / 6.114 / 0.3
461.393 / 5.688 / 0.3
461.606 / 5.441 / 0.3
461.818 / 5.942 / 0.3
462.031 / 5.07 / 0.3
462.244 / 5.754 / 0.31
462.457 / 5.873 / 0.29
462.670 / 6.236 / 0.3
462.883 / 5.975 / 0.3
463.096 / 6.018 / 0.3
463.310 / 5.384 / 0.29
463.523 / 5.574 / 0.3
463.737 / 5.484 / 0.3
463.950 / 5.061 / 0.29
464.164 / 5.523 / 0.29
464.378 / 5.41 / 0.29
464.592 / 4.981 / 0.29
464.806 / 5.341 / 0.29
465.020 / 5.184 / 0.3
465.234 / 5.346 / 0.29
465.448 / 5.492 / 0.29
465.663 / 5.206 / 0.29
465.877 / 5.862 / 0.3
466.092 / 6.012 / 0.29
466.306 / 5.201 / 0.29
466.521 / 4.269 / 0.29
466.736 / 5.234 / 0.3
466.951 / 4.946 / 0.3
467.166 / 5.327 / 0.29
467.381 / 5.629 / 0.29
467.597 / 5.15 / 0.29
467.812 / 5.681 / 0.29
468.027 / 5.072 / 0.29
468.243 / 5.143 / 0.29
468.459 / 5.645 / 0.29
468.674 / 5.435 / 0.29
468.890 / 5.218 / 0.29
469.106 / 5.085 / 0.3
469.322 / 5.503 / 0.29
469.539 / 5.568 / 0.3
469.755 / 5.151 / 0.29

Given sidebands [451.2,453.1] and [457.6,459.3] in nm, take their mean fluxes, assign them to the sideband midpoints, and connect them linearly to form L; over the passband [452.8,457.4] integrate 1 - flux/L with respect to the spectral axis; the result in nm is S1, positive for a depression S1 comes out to -0.23 nm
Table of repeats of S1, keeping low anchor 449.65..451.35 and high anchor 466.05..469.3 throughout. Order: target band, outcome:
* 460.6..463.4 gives -0.21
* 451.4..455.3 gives 0.22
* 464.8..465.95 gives -0.02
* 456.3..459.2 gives 0.02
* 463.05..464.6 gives -0.04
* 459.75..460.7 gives 0.02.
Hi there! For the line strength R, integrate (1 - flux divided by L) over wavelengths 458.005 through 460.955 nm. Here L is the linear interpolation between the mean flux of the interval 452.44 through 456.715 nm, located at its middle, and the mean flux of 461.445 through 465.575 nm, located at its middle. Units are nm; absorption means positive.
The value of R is 0.07 nm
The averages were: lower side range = 5.26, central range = 5.28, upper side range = 5.53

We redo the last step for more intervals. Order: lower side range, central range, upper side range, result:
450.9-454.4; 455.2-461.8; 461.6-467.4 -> -0.23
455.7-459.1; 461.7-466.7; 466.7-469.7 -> -0.11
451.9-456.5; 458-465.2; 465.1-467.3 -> -0.26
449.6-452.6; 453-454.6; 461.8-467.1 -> 0.07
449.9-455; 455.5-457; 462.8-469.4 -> -0.09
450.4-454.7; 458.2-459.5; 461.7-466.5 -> 0.03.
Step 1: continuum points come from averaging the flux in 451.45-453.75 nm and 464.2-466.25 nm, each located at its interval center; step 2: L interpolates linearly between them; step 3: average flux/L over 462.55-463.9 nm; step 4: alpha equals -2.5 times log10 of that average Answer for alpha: -0.08 mag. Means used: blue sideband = 4.92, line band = 5.75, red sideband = 5.43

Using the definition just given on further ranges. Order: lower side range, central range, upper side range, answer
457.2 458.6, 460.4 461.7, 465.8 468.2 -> -0.058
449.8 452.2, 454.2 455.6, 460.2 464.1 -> 0.003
